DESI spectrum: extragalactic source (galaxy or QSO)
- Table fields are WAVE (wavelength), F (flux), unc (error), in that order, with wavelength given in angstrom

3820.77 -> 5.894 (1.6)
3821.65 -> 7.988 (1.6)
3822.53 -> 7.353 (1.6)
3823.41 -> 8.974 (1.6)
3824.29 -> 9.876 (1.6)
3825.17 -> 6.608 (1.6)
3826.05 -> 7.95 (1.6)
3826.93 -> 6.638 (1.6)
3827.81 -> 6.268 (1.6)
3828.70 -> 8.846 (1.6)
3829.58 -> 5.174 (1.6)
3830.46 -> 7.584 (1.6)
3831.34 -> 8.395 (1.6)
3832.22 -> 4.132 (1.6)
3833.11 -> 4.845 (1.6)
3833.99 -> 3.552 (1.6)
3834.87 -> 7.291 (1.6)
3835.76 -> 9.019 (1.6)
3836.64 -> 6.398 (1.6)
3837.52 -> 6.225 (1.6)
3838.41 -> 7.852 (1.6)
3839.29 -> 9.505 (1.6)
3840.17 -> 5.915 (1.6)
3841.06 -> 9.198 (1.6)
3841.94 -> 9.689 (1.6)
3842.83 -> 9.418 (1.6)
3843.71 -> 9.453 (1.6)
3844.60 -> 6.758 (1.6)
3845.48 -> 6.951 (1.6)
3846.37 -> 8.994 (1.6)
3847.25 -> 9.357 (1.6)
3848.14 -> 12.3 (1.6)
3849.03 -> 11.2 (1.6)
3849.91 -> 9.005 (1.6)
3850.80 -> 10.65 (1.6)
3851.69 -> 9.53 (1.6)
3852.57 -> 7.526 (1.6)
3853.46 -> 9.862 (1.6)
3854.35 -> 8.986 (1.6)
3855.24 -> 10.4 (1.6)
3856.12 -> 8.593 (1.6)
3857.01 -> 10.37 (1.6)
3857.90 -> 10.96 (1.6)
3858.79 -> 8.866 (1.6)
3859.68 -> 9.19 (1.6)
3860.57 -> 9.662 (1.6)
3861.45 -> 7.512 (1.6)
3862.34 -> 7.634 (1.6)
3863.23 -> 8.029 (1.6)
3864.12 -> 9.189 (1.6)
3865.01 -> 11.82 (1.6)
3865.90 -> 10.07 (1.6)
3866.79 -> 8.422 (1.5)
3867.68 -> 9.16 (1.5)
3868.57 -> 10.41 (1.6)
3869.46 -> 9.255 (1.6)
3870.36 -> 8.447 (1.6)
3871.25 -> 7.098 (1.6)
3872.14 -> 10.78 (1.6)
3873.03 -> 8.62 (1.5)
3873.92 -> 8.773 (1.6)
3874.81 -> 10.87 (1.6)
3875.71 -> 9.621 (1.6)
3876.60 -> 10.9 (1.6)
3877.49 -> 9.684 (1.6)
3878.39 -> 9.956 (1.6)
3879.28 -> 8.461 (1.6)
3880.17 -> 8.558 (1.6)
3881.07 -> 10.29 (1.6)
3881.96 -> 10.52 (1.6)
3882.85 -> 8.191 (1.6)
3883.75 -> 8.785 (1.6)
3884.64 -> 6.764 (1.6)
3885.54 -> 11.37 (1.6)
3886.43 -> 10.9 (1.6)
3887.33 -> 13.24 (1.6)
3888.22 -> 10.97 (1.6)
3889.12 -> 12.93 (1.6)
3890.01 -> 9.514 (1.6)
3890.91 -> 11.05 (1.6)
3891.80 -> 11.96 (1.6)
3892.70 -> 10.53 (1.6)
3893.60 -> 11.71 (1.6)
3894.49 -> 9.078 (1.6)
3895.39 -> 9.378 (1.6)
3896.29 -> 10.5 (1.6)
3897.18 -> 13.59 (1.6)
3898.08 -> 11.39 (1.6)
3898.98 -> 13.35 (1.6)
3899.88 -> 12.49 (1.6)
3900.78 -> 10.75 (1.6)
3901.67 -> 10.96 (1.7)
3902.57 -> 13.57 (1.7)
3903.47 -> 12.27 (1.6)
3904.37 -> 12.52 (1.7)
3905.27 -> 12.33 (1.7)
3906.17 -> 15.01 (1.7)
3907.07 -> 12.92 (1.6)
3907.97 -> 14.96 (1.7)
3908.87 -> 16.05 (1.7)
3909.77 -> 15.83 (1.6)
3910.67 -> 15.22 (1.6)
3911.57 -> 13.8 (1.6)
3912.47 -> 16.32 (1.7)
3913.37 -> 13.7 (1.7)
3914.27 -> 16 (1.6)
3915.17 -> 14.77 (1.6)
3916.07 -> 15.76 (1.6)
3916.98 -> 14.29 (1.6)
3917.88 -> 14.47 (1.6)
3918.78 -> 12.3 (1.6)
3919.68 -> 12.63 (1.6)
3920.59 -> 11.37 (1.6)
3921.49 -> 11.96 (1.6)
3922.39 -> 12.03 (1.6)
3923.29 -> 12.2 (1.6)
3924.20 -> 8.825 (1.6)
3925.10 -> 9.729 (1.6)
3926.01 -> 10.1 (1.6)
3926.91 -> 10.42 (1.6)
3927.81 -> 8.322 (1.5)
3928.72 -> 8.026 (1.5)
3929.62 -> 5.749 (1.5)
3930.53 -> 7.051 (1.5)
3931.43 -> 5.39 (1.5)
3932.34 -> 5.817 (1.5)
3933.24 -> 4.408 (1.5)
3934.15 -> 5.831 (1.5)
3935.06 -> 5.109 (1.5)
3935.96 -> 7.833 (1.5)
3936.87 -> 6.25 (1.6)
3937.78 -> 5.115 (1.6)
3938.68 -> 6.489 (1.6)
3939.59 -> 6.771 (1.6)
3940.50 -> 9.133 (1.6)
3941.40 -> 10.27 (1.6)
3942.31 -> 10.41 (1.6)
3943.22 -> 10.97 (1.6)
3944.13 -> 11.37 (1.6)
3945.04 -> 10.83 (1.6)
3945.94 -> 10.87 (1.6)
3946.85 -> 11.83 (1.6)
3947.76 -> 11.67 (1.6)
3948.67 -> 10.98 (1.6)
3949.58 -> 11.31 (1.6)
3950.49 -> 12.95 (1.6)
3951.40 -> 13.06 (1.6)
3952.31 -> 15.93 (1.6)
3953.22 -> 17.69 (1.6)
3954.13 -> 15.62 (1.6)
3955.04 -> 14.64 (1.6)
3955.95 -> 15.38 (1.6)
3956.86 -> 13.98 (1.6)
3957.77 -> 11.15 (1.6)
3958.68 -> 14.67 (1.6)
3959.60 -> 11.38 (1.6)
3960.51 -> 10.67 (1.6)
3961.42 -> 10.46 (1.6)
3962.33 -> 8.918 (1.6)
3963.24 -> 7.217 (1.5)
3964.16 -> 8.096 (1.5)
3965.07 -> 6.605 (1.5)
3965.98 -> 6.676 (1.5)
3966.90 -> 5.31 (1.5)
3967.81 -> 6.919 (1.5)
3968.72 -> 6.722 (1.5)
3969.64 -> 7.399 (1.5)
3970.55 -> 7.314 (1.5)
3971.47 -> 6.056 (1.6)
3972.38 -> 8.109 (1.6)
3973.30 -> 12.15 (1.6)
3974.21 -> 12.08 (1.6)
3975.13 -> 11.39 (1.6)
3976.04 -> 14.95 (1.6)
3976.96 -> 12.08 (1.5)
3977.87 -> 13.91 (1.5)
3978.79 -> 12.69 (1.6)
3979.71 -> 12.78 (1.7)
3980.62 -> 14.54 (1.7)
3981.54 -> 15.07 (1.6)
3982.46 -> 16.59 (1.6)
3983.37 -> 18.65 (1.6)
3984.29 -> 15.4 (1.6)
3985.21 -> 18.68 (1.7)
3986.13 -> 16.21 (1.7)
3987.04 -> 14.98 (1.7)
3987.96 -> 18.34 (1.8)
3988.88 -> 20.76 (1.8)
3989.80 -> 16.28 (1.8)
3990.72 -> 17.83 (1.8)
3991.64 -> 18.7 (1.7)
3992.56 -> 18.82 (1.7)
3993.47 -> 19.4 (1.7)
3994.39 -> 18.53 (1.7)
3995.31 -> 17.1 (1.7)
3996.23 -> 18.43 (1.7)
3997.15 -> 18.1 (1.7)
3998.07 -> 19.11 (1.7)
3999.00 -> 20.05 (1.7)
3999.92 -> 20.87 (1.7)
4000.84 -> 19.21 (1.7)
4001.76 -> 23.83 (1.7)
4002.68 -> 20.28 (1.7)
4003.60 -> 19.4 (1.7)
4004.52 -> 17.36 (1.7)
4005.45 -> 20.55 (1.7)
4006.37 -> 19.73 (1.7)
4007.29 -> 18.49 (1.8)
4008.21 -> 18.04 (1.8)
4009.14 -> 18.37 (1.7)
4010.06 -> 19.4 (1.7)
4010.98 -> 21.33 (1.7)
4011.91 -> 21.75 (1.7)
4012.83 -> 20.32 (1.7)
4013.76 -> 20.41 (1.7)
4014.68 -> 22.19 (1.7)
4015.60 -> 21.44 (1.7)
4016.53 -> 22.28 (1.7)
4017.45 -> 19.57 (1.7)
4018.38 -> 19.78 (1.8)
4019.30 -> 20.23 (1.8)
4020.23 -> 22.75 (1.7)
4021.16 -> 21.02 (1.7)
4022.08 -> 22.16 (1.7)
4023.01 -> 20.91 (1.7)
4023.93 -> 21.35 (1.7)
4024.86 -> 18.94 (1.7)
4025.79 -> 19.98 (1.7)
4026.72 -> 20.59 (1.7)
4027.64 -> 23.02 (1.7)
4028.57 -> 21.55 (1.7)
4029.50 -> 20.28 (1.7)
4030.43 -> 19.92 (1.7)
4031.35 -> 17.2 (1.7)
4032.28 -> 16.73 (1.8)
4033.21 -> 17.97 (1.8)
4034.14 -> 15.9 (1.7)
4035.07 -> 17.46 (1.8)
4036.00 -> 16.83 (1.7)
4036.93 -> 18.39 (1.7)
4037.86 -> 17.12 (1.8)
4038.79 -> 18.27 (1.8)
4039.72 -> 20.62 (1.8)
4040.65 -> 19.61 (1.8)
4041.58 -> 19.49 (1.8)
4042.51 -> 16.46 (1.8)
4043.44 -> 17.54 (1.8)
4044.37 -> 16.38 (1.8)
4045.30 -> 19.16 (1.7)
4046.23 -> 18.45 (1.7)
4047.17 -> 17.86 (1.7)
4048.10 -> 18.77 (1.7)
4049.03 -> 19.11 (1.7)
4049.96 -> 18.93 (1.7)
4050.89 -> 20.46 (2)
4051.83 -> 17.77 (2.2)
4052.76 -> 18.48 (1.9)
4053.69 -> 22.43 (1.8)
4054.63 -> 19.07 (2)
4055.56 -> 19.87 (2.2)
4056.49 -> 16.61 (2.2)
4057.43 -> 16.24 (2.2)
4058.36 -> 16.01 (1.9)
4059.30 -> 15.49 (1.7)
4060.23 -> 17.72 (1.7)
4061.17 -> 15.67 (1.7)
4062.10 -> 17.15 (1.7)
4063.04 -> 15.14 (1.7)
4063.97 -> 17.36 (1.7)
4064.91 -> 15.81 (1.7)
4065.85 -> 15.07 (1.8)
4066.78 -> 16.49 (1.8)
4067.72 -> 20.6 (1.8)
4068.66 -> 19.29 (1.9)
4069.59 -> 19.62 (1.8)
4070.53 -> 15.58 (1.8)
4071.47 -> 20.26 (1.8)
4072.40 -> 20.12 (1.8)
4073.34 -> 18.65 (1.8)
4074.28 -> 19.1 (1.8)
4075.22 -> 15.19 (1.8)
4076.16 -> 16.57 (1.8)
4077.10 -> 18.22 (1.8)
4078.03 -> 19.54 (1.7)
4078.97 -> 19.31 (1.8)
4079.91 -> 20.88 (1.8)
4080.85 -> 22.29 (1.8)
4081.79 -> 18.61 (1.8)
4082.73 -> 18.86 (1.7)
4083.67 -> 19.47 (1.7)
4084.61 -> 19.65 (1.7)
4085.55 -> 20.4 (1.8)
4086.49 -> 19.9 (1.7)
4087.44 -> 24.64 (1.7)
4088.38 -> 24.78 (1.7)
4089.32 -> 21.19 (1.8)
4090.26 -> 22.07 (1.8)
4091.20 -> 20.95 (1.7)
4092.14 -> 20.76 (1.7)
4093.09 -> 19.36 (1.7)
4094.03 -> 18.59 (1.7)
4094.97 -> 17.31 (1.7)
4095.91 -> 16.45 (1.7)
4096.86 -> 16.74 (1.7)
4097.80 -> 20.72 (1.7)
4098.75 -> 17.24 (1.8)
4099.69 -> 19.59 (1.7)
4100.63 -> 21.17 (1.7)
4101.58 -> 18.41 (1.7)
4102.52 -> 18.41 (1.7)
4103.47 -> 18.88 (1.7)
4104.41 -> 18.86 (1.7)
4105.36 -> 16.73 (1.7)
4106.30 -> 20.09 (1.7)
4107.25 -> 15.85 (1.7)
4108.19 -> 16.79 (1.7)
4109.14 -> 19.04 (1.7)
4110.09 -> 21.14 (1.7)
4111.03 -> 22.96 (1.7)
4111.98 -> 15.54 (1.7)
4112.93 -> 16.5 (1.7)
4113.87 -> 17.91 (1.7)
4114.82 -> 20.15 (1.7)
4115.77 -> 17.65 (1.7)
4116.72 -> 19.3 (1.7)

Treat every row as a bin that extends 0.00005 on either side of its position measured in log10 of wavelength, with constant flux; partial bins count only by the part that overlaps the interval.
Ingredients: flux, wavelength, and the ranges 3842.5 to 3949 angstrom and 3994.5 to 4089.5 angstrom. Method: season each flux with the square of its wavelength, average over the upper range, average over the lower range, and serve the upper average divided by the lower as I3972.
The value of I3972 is 1.99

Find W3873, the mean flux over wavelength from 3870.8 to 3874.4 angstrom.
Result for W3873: 8.86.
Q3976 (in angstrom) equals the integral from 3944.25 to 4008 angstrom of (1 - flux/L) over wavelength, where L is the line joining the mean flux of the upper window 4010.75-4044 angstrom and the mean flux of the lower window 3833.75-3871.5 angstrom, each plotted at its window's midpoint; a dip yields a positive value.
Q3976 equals 9.3 angstrom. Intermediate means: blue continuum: 8.87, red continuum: 19.7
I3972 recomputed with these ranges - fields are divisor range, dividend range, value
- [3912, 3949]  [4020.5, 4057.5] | 1.99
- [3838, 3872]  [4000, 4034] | 2.40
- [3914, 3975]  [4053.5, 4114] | 1.97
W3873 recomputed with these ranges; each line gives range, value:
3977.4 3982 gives 13.8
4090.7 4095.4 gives 19.4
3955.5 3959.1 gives 13.8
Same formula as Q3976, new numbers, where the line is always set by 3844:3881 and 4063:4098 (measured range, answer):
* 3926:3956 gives 7.5 angstrom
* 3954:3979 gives 6.5 angstrom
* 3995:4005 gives -2.5 angstrom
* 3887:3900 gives -0.8 angstrom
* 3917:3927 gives 0.3 angstrom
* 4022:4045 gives -2.6 angstrom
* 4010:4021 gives -3.3 angstrom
